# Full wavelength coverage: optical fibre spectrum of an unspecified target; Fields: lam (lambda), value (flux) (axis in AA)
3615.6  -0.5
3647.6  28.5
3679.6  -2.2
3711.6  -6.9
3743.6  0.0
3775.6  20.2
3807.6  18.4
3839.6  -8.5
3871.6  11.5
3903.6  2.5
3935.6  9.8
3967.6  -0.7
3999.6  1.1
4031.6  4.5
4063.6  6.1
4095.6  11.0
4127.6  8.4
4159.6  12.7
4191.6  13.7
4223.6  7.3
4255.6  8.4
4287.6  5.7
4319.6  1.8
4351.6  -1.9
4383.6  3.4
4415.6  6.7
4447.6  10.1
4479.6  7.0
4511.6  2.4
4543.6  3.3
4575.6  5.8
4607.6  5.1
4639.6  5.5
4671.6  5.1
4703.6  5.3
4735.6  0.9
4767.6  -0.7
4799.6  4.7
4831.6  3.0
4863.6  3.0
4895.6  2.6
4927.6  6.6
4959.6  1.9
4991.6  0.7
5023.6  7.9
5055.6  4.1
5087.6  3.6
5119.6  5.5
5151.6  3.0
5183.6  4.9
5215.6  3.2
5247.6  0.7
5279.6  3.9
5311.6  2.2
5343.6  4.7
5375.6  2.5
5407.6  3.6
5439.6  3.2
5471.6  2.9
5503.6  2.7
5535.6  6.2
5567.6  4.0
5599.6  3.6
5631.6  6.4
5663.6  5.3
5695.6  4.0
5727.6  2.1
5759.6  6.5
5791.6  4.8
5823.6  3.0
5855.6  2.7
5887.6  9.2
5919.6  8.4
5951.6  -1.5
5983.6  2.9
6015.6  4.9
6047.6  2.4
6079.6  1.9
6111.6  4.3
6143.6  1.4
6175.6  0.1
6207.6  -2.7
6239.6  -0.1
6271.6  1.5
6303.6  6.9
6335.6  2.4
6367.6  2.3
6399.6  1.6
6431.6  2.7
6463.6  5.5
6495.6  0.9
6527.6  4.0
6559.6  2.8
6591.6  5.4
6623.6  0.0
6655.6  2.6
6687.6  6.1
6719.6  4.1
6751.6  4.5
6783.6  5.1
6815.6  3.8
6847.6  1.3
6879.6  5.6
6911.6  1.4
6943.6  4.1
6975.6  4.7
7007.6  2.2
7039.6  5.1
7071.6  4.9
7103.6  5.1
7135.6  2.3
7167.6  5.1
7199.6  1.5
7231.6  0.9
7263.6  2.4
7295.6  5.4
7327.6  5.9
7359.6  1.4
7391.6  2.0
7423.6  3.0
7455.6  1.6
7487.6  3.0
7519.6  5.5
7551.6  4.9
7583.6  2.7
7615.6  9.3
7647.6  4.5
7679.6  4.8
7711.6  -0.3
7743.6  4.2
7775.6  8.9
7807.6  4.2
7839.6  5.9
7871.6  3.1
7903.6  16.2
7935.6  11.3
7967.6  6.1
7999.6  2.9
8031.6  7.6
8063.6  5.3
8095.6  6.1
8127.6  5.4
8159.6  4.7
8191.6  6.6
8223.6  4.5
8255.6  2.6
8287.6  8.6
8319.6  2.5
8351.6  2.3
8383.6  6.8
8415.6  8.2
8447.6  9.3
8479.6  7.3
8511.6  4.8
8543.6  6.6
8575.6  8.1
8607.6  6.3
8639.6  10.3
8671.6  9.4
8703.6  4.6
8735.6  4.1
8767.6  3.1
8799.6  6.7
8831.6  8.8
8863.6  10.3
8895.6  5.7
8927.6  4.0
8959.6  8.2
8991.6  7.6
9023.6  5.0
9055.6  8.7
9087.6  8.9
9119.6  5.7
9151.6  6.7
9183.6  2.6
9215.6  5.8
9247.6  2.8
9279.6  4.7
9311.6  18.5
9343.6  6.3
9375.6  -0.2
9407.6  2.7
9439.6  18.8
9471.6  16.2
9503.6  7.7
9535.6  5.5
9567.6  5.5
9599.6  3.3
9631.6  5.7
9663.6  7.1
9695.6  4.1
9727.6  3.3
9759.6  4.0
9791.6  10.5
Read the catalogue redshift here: 1.124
